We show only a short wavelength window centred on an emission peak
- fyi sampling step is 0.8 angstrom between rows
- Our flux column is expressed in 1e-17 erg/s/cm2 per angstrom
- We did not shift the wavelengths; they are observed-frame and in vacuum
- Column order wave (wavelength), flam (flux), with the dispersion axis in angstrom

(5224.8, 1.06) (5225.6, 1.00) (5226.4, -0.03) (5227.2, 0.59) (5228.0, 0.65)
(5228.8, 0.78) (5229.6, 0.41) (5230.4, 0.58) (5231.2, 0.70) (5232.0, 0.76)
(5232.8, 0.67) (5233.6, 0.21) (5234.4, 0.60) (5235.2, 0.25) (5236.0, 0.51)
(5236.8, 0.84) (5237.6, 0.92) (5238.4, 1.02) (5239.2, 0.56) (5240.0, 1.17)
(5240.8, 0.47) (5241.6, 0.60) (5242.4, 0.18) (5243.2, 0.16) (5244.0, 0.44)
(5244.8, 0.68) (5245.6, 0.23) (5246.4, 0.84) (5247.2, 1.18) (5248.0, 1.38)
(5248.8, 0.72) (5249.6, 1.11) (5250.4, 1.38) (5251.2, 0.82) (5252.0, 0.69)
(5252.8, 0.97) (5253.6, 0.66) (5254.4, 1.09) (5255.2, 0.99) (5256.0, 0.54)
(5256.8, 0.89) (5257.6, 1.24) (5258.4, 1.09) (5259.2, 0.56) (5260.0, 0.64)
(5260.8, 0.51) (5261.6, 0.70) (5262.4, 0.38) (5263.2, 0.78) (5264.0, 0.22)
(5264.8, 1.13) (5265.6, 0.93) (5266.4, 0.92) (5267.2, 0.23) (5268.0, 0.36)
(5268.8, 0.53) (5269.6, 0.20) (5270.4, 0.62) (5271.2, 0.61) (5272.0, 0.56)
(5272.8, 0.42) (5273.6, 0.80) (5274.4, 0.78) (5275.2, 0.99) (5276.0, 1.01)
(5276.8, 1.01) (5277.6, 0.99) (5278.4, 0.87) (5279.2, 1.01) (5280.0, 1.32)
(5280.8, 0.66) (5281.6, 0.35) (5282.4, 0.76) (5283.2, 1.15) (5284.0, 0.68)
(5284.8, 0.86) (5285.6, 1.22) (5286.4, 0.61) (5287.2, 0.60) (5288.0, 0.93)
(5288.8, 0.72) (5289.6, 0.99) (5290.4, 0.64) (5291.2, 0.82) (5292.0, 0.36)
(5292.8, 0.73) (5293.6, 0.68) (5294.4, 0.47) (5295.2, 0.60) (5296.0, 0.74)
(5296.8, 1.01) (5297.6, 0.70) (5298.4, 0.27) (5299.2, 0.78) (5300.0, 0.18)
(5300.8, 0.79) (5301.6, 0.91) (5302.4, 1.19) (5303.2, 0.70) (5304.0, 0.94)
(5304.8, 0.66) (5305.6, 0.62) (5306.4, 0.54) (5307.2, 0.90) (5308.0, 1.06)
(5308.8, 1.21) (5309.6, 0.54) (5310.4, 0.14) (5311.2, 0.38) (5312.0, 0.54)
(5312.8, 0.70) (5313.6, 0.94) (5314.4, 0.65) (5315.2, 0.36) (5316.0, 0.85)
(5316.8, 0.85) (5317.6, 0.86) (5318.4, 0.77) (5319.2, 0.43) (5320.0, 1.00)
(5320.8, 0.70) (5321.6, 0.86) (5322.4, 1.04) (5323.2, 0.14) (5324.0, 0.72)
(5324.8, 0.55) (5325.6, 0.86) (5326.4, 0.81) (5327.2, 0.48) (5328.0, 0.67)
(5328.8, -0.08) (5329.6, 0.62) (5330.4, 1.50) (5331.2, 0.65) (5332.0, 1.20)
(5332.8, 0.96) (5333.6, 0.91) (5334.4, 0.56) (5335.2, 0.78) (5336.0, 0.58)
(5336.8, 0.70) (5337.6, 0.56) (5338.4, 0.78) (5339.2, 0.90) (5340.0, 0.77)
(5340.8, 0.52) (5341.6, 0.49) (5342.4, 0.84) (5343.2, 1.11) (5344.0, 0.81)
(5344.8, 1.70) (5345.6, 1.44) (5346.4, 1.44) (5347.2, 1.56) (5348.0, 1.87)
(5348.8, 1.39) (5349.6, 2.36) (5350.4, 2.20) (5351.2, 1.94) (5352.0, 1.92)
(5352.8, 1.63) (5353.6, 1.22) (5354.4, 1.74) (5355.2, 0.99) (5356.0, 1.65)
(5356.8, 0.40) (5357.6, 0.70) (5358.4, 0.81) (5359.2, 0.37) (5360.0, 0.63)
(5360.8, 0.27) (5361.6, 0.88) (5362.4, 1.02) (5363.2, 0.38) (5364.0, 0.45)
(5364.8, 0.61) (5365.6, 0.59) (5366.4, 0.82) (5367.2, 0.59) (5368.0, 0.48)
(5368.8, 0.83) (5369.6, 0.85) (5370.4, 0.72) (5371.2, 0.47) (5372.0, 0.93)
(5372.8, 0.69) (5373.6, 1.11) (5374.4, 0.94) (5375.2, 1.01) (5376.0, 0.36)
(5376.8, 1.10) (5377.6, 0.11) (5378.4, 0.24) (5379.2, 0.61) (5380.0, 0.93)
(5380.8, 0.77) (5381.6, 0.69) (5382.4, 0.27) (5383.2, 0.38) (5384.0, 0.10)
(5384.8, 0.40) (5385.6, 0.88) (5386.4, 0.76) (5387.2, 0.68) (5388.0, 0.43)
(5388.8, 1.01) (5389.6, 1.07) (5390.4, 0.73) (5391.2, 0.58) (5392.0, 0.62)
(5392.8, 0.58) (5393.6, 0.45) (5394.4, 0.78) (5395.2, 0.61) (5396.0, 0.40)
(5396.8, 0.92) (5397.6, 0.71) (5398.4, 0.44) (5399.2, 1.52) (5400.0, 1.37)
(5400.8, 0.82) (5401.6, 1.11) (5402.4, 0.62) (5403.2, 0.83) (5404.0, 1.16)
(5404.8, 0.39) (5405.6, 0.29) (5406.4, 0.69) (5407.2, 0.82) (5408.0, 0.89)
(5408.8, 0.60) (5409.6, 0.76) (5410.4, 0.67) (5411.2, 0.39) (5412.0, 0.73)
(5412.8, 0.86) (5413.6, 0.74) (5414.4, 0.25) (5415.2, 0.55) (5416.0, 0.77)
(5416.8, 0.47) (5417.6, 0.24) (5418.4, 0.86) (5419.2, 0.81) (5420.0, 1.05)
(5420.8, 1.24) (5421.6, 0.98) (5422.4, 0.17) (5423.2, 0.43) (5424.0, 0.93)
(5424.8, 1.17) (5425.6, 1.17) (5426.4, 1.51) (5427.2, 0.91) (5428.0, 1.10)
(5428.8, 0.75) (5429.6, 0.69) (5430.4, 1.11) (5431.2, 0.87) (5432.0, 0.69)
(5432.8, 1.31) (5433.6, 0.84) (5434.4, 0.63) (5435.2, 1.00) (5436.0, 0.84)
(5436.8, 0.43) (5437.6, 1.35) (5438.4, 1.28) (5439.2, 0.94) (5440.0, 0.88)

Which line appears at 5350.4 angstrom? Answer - [O II] 3727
